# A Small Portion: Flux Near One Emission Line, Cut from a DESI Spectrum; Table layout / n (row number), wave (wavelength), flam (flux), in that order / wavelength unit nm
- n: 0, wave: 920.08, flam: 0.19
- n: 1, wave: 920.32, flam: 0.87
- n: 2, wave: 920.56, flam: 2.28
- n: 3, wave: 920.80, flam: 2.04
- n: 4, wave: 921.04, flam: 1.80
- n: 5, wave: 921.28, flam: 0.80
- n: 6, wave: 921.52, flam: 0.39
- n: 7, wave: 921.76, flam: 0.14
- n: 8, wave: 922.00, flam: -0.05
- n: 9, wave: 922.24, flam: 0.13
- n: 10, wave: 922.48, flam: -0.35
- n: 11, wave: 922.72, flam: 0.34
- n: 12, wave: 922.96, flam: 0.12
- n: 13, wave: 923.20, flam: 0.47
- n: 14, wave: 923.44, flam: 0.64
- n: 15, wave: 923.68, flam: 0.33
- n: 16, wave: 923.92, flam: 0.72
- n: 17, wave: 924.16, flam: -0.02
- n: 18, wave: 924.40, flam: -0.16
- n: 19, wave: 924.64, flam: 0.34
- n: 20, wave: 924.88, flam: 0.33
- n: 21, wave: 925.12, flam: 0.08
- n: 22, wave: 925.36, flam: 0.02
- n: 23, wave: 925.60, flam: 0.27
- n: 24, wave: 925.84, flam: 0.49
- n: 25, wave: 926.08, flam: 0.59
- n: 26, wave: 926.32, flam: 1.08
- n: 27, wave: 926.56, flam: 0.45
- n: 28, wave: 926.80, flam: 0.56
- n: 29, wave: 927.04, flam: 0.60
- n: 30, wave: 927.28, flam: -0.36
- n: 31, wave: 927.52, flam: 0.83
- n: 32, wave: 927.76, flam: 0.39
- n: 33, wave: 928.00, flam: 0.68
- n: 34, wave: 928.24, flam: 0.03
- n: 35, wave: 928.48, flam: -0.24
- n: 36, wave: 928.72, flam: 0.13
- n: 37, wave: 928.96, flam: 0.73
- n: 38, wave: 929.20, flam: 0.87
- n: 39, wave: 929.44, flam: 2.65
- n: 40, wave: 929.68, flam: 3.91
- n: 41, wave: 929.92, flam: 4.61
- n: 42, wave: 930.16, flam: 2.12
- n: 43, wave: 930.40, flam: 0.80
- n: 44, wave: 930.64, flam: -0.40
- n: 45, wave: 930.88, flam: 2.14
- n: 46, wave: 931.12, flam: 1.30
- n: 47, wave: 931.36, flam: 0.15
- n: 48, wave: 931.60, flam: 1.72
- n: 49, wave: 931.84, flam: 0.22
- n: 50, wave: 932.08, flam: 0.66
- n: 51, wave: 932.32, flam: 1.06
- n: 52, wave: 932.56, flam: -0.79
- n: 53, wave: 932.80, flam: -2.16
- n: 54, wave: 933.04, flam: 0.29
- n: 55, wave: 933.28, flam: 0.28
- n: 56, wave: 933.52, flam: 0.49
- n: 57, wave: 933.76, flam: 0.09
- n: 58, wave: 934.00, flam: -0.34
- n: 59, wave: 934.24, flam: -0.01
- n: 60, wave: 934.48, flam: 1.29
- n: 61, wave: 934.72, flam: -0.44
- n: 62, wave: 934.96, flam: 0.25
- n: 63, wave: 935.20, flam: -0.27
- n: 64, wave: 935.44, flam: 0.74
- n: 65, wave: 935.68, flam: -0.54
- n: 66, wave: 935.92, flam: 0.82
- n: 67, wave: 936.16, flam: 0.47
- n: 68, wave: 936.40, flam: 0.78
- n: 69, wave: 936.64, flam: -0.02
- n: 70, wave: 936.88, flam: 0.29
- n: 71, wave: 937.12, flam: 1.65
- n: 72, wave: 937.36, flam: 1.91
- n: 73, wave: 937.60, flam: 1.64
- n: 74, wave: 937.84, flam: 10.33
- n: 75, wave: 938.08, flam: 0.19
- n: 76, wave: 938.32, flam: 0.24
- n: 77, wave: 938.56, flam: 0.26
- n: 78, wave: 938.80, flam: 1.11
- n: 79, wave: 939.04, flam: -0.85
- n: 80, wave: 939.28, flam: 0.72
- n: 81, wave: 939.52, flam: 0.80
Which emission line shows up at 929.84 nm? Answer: [O III] 5007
